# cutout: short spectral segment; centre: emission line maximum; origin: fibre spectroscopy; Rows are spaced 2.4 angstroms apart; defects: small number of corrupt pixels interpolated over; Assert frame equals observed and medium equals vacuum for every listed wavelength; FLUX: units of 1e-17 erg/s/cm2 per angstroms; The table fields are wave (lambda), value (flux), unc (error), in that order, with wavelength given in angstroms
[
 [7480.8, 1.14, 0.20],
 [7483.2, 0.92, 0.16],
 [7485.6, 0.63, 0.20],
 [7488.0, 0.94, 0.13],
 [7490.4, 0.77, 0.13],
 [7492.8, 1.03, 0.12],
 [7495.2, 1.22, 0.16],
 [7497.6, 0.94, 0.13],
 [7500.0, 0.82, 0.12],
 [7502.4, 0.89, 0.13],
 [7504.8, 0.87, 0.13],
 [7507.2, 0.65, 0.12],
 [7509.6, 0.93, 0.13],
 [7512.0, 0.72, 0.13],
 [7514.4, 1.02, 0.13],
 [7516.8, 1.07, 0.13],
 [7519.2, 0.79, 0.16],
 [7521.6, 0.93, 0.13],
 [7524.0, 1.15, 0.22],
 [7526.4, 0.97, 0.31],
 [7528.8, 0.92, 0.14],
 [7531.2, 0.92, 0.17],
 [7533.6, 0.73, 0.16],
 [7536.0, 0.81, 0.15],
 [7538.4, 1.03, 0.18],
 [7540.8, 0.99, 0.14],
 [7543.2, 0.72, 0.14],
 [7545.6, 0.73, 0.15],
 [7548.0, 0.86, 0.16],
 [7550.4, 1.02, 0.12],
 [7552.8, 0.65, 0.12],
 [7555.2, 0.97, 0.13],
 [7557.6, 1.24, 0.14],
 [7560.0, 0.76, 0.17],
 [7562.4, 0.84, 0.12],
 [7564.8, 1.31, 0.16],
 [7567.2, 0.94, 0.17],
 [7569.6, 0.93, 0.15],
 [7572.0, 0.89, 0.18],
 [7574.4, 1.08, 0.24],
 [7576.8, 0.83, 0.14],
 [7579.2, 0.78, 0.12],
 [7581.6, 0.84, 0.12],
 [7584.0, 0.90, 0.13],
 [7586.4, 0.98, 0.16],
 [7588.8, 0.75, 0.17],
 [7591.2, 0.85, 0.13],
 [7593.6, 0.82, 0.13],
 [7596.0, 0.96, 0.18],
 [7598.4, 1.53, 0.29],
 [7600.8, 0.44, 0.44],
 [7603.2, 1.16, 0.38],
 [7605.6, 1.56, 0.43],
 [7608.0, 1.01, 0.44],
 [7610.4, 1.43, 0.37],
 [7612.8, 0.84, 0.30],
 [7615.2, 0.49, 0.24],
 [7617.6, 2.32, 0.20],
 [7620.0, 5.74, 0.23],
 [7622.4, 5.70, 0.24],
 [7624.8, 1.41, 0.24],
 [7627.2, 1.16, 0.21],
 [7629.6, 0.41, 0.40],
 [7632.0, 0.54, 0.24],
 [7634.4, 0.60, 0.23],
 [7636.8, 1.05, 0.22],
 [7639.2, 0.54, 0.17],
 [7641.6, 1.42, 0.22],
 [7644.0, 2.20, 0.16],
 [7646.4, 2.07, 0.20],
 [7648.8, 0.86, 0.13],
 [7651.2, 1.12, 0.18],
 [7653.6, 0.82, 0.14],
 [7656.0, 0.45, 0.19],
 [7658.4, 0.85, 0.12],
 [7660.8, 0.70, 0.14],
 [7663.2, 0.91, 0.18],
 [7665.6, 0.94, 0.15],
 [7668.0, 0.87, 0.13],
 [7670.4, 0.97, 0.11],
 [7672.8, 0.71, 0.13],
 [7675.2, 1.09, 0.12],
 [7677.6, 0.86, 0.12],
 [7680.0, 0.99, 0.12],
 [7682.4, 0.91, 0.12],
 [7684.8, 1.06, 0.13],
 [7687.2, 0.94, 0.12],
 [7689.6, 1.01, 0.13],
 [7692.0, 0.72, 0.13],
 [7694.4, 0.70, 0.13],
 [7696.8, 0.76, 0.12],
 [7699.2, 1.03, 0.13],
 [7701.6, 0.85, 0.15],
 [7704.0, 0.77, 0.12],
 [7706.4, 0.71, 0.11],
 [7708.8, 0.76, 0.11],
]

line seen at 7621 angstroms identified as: Halpha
